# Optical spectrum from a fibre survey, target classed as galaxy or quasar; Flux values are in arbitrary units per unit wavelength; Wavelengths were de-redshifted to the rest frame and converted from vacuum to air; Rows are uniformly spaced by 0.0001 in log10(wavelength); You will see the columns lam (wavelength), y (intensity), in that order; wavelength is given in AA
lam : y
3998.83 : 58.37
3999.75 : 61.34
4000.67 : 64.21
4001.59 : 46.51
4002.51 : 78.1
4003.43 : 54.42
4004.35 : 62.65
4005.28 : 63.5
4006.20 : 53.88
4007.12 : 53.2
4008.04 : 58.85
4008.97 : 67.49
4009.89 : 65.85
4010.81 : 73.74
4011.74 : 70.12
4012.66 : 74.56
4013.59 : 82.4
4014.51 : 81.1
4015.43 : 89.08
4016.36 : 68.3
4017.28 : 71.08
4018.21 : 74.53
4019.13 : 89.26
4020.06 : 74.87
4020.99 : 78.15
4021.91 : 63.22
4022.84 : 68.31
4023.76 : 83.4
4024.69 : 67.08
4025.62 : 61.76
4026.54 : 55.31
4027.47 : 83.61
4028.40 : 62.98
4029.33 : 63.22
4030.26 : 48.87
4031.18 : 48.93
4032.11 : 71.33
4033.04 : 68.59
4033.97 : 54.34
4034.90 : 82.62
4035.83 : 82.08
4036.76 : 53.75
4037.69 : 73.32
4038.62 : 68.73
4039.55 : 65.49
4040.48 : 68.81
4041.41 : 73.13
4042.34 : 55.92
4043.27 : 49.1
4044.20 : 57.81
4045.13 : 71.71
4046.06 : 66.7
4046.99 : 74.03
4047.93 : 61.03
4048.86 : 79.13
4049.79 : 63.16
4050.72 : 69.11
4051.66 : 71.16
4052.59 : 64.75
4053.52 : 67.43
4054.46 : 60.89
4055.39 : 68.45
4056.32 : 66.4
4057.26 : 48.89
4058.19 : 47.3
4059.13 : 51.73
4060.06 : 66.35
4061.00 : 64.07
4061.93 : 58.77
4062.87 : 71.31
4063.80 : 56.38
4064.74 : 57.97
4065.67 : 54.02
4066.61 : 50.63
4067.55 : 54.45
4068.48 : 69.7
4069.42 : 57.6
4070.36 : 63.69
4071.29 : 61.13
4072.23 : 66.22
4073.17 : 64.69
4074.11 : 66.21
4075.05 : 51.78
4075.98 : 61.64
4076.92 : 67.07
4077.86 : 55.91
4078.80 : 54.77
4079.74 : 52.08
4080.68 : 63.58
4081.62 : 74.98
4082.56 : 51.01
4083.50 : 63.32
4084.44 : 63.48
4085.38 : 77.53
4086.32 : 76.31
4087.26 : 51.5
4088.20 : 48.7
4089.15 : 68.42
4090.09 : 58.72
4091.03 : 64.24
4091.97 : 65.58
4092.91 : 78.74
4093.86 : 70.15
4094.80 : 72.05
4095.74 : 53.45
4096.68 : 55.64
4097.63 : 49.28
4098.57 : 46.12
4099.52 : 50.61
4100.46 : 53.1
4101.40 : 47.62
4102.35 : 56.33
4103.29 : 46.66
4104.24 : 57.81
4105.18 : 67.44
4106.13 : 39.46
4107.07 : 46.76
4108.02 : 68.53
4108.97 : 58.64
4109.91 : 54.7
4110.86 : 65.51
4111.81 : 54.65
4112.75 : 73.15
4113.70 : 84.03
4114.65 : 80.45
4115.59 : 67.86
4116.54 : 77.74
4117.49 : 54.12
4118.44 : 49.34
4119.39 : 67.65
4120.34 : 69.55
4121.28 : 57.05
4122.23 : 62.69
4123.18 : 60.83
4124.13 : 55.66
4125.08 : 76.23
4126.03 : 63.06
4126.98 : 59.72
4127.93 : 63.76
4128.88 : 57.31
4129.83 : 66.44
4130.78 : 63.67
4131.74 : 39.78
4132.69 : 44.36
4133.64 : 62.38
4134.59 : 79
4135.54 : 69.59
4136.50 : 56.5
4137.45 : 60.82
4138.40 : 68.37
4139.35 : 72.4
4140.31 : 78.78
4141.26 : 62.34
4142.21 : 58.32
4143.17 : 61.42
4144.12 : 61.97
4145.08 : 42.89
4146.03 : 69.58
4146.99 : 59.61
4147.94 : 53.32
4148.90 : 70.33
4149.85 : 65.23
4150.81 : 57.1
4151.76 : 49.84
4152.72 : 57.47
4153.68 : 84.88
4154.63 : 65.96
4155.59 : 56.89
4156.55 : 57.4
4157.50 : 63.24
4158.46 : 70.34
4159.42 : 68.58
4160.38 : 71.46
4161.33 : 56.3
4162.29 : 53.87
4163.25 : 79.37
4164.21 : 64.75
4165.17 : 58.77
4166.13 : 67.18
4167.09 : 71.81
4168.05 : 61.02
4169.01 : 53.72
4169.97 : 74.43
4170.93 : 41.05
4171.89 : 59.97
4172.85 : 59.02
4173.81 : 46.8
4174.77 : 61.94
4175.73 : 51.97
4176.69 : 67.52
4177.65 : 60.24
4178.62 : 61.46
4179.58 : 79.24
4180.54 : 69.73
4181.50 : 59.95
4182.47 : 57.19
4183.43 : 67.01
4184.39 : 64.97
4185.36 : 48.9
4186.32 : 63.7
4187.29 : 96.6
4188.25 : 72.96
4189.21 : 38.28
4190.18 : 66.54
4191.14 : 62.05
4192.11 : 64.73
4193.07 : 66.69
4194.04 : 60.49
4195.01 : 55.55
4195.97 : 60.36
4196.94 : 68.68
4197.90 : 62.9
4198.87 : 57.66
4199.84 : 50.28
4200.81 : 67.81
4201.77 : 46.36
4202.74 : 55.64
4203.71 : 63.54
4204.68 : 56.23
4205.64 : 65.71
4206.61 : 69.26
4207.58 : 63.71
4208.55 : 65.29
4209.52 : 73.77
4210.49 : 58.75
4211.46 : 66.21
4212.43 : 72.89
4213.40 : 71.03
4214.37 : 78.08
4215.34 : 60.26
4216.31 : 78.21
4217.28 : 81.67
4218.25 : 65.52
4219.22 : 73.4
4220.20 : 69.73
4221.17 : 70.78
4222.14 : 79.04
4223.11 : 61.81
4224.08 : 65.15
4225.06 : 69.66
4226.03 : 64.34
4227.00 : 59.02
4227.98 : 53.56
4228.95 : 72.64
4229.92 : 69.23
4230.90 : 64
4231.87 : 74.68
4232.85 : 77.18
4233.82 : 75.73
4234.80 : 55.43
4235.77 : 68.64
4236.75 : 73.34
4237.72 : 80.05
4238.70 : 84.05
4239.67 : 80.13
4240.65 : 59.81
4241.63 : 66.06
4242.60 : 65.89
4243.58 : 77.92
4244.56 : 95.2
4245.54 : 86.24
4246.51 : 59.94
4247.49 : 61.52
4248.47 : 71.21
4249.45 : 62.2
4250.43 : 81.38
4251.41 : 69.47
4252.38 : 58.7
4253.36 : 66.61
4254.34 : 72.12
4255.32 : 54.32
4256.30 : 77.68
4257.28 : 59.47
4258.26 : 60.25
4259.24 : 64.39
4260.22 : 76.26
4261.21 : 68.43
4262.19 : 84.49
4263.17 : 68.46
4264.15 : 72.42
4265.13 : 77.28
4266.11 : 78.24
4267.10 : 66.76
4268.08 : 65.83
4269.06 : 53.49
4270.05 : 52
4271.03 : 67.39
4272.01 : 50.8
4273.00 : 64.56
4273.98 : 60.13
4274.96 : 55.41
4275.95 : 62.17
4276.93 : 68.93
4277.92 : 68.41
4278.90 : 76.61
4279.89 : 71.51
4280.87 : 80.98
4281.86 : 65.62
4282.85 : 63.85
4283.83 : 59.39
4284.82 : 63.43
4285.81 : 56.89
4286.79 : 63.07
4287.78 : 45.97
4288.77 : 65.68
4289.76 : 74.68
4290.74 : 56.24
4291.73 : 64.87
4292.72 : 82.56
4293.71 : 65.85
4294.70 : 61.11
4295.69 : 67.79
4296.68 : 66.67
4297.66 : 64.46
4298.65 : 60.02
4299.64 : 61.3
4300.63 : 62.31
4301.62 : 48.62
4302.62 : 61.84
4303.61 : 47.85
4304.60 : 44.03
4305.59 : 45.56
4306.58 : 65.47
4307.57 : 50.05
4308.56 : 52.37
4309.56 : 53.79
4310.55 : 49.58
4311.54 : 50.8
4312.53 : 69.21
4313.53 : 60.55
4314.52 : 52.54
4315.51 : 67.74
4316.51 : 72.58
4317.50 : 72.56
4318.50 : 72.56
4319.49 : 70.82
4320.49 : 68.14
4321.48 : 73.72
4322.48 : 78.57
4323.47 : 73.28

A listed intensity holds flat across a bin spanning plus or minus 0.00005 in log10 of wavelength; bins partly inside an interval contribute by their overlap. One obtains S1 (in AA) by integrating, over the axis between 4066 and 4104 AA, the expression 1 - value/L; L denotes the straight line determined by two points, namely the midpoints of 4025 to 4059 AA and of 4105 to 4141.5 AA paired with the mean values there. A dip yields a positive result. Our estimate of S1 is 2.2 AA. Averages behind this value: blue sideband 64.6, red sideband 63.1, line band 60.1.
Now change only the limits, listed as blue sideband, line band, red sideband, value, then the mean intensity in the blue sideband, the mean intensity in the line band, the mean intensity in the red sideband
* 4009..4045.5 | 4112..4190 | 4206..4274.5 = 6.5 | 69.1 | 63.2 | 68.9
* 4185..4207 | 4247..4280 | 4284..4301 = -1.9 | 61.8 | 66.7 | 63.6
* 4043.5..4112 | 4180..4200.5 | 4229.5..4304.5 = 0.5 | 60.7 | 62.7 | 66.9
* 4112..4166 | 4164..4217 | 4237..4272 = 2.5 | 63.6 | 63.1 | 69.6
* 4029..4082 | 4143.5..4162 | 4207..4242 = 1.3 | 62.8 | 62.2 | 69.5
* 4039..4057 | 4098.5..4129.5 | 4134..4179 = 1.6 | 65.8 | 60.7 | 62.6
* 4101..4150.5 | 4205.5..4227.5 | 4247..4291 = -1.5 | 61.8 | 68.9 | 65.9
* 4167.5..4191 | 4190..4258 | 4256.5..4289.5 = -4.1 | 61.9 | 67.5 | 65.6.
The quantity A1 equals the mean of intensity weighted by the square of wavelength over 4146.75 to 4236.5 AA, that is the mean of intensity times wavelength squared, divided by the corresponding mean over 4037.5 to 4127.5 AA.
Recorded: 1.10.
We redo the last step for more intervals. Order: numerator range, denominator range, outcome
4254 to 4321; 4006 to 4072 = 1.09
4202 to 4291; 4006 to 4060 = 1.12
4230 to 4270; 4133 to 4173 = 1.16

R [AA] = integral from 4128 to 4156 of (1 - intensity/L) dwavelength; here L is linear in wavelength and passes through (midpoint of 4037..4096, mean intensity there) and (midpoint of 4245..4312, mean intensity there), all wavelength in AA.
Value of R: 0.6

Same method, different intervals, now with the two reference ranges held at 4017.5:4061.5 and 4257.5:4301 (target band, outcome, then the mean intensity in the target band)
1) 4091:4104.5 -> 1.7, 57.6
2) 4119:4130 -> 0.5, 63.2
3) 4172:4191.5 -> 0.9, 62.8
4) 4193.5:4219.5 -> 0.4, 64.7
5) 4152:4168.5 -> 0.2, 65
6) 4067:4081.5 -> 1.1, 61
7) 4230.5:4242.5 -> -1.1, 71.5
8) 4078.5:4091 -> 0.8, 62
